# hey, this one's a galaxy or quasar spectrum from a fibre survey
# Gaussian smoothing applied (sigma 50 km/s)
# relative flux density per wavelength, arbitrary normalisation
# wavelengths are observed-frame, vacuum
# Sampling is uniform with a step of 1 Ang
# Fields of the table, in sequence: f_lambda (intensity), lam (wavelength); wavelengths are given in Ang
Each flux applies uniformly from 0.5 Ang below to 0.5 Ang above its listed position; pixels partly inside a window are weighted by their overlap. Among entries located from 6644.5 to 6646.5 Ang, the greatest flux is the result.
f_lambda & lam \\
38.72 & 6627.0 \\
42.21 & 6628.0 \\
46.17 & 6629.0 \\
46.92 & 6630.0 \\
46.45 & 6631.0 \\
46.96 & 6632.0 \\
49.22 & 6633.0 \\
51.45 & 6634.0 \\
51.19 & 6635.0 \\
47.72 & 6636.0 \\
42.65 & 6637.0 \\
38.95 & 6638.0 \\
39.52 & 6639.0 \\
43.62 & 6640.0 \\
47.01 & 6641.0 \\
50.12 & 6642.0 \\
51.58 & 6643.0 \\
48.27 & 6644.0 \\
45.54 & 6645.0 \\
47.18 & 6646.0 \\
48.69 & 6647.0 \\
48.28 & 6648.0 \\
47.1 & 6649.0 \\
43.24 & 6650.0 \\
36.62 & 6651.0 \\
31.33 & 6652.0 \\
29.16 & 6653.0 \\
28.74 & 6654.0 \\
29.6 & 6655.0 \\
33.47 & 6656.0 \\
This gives 47.18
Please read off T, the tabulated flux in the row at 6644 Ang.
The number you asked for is 48.27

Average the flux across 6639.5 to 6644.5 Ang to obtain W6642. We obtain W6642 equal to 48.1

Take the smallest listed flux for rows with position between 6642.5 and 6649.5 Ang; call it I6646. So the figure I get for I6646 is 45.54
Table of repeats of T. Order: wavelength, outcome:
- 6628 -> 42.21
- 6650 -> 43.24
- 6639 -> 39.52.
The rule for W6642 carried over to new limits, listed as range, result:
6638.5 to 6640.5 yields 41.6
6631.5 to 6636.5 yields 49.3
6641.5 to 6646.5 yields 48.5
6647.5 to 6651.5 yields 43.8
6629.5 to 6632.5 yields 46.8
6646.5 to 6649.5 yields 48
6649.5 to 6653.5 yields 35.1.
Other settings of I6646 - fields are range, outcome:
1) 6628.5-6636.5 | 46.17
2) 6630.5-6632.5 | 46.45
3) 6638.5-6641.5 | 39.52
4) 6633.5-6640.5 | 38.95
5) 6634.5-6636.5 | 47.72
